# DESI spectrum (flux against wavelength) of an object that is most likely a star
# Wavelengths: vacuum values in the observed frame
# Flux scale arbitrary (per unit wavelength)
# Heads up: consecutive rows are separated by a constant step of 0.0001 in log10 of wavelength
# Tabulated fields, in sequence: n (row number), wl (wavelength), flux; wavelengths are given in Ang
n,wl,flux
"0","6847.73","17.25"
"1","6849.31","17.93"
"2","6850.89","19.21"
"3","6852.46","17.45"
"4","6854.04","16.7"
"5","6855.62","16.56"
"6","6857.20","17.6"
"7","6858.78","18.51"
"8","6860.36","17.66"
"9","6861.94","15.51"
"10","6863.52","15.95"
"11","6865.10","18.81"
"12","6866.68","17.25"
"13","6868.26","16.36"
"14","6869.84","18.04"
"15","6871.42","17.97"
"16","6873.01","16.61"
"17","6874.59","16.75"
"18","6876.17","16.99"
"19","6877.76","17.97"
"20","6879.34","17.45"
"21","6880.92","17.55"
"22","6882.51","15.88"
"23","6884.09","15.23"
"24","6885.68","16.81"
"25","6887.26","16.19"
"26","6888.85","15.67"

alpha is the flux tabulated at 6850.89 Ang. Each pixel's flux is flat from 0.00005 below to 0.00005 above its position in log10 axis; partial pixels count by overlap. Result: 19.21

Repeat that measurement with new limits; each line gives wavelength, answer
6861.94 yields 15.51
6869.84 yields 18.04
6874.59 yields 16.75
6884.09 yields 15.23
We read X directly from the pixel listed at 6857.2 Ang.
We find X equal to 17.6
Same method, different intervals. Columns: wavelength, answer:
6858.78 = 18.51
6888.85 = 15.67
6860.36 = 17.66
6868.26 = 16.36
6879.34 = 17.45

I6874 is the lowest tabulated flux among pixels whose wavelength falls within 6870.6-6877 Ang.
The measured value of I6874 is 16.61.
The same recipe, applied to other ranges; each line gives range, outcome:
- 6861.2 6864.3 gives 15.51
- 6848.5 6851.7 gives 17.93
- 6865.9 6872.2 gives 16.36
